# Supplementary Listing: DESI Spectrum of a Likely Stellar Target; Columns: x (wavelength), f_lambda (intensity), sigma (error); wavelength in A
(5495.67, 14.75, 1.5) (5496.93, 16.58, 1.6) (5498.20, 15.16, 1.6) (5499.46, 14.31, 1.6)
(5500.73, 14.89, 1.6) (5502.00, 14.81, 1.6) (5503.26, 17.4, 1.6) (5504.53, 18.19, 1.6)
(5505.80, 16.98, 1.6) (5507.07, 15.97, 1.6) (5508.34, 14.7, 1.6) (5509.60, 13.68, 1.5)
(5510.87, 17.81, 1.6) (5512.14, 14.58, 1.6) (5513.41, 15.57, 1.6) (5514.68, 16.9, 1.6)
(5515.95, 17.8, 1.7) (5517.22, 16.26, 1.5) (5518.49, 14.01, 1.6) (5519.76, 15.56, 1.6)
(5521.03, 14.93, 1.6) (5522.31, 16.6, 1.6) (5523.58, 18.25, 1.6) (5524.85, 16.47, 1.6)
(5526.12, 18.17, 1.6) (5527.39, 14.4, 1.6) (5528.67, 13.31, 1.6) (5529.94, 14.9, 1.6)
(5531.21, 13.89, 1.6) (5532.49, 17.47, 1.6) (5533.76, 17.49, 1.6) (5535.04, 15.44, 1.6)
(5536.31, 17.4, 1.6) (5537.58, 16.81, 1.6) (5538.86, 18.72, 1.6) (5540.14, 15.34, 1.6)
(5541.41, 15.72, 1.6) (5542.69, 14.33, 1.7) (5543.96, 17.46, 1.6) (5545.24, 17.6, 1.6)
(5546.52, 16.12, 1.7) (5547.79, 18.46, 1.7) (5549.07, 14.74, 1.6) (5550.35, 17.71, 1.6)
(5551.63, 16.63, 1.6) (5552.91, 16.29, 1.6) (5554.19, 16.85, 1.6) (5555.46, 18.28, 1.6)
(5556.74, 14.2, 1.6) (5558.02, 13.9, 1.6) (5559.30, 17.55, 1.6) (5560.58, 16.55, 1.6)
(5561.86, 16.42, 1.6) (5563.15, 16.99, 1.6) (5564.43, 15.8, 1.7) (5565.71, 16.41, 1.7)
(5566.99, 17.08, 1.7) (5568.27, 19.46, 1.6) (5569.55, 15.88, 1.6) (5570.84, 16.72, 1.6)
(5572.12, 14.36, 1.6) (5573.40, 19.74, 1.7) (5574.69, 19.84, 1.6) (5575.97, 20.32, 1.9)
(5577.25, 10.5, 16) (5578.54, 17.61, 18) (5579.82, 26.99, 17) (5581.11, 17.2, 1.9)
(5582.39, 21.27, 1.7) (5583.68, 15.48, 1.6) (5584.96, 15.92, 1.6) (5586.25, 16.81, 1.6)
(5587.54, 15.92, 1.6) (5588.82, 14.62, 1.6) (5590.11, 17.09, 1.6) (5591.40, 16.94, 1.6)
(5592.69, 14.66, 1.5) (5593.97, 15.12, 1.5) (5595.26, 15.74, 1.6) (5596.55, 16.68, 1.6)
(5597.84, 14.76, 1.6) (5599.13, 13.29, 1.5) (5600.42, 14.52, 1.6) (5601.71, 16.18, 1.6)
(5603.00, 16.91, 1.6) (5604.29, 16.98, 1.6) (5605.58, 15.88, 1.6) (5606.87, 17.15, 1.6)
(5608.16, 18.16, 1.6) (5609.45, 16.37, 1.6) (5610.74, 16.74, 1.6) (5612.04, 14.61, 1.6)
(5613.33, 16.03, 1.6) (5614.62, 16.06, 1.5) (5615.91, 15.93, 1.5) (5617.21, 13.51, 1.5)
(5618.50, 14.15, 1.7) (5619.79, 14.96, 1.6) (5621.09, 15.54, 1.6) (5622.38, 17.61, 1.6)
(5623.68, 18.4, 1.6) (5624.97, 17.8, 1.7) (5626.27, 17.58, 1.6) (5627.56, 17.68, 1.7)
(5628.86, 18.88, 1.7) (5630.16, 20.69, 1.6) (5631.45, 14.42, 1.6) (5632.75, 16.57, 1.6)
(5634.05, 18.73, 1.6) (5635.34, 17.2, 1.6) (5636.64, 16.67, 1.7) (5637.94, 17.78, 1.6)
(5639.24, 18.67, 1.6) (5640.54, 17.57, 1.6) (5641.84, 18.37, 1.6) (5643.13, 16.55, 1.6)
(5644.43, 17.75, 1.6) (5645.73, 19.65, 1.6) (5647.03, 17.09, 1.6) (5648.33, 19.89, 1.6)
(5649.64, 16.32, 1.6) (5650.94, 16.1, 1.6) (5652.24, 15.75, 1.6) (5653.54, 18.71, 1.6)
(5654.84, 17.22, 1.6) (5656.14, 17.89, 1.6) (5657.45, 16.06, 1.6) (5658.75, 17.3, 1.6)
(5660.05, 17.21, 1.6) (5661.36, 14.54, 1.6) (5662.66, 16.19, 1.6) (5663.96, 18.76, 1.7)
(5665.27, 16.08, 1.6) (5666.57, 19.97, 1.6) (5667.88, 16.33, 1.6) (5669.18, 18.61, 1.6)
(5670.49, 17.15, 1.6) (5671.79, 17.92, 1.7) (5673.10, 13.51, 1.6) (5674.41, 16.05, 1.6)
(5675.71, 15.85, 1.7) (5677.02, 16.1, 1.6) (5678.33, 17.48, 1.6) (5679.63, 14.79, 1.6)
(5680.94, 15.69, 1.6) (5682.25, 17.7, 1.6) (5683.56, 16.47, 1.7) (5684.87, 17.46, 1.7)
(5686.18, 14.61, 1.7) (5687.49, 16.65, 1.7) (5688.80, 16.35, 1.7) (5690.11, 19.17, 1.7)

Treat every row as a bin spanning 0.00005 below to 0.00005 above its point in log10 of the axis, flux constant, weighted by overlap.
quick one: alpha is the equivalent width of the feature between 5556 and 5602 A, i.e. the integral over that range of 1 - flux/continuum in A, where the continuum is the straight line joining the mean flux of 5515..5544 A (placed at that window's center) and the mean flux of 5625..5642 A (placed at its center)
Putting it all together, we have 0.65 A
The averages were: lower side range 16.1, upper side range 17.7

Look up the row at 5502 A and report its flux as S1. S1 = 14.81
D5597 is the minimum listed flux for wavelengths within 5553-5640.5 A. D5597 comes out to 10.5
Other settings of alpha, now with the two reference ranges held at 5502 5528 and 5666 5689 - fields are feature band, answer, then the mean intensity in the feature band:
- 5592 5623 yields 1.28 A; 15.7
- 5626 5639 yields -0.93 A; 17.7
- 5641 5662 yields -0.97 A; 17.3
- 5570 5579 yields -0.36 A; 17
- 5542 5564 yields -0.26 A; 16.5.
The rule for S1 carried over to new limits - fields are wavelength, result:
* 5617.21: 13.51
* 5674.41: 16.05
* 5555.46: 18.28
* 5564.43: 15.8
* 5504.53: 18.19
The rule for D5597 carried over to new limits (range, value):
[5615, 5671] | 13.51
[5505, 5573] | 13.31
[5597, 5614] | 13.29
